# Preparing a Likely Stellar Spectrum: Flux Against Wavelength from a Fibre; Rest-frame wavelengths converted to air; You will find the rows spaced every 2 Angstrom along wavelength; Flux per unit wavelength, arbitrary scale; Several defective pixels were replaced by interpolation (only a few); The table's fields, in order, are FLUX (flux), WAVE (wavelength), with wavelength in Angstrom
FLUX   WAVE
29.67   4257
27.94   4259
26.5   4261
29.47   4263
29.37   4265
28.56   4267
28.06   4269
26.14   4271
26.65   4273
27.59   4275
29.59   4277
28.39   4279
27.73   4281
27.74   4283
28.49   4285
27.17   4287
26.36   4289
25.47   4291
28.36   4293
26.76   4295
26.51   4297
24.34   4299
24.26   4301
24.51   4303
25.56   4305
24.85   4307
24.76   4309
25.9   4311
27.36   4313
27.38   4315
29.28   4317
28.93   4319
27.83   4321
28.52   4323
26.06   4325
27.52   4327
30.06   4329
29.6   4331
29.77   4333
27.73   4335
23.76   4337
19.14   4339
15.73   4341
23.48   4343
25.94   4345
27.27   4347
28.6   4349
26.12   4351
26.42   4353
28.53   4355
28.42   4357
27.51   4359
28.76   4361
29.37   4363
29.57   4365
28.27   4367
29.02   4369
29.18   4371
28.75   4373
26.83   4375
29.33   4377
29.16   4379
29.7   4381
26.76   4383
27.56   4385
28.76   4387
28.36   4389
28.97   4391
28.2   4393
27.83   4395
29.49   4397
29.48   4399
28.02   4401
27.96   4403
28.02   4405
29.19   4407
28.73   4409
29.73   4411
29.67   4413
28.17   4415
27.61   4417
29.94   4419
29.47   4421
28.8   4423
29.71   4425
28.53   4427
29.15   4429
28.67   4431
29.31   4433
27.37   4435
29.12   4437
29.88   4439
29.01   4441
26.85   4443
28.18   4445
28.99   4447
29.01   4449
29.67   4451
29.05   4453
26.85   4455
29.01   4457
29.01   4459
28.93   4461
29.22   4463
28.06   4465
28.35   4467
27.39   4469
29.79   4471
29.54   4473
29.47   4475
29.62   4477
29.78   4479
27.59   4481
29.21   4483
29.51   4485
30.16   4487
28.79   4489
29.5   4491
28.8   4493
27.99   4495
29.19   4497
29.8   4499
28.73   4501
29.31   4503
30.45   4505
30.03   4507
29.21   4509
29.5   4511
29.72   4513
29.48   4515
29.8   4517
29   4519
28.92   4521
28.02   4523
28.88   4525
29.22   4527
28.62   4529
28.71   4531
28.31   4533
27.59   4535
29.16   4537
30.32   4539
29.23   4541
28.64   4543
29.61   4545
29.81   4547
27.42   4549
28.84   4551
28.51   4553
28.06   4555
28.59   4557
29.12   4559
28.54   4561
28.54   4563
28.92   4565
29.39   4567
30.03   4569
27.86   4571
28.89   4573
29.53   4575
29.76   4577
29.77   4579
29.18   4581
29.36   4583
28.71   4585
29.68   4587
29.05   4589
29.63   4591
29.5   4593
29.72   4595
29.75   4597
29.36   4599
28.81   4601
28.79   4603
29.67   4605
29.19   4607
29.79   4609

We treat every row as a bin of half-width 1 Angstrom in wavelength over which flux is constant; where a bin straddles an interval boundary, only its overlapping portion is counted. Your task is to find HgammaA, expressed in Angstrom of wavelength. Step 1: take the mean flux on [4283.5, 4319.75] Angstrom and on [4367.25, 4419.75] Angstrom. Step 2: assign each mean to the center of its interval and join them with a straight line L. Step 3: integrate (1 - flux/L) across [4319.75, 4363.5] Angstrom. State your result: 1.23 Angstrom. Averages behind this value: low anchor 26.5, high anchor 28.6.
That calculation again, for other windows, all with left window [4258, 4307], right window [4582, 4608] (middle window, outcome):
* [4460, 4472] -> -0.09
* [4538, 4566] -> 0.14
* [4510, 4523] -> -0.24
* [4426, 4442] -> -0.40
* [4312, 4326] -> -0.28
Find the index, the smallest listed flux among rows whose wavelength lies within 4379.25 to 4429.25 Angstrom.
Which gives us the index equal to 26.76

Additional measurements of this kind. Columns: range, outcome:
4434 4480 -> 26.85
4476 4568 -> 27.42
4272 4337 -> 23.76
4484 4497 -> 27.99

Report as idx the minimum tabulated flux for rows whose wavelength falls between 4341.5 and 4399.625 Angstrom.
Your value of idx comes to 23.48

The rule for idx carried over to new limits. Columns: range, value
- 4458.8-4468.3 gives 28.06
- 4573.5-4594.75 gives 28.71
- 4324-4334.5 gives 26.06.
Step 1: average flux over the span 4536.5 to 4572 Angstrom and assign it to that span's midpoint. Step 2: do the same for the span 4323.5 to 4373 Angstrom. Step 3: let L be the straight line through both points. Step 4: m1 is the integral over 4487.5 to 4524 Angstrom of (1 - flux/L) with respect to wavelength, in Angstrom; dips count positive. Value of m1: -1.0 Angstrom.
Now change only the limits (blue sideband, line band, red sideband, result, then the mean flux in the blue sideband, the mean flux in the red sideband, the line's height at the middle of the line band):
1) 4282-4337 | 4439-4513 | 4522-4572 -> -1.9 Angstrom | 27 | 28.8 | 28.3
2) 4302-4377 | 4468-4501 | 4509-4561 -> -0.8 Angstrom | 27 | 28.9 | 28.4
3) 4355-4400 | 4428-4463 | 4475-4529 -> 0.3 Angstrom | 28.6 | 29.2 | 28.9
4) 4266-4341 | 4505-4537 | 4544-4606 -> -0.5 Angstrom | 26.8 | 29.1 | 28.6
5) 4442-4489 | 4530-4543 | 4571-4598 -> 0.1 Angstrom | 28.8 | 29.4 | 29.2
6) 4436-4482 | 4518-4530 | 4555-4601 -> 0.1 Angstrom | 28.8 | 29.2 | 29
